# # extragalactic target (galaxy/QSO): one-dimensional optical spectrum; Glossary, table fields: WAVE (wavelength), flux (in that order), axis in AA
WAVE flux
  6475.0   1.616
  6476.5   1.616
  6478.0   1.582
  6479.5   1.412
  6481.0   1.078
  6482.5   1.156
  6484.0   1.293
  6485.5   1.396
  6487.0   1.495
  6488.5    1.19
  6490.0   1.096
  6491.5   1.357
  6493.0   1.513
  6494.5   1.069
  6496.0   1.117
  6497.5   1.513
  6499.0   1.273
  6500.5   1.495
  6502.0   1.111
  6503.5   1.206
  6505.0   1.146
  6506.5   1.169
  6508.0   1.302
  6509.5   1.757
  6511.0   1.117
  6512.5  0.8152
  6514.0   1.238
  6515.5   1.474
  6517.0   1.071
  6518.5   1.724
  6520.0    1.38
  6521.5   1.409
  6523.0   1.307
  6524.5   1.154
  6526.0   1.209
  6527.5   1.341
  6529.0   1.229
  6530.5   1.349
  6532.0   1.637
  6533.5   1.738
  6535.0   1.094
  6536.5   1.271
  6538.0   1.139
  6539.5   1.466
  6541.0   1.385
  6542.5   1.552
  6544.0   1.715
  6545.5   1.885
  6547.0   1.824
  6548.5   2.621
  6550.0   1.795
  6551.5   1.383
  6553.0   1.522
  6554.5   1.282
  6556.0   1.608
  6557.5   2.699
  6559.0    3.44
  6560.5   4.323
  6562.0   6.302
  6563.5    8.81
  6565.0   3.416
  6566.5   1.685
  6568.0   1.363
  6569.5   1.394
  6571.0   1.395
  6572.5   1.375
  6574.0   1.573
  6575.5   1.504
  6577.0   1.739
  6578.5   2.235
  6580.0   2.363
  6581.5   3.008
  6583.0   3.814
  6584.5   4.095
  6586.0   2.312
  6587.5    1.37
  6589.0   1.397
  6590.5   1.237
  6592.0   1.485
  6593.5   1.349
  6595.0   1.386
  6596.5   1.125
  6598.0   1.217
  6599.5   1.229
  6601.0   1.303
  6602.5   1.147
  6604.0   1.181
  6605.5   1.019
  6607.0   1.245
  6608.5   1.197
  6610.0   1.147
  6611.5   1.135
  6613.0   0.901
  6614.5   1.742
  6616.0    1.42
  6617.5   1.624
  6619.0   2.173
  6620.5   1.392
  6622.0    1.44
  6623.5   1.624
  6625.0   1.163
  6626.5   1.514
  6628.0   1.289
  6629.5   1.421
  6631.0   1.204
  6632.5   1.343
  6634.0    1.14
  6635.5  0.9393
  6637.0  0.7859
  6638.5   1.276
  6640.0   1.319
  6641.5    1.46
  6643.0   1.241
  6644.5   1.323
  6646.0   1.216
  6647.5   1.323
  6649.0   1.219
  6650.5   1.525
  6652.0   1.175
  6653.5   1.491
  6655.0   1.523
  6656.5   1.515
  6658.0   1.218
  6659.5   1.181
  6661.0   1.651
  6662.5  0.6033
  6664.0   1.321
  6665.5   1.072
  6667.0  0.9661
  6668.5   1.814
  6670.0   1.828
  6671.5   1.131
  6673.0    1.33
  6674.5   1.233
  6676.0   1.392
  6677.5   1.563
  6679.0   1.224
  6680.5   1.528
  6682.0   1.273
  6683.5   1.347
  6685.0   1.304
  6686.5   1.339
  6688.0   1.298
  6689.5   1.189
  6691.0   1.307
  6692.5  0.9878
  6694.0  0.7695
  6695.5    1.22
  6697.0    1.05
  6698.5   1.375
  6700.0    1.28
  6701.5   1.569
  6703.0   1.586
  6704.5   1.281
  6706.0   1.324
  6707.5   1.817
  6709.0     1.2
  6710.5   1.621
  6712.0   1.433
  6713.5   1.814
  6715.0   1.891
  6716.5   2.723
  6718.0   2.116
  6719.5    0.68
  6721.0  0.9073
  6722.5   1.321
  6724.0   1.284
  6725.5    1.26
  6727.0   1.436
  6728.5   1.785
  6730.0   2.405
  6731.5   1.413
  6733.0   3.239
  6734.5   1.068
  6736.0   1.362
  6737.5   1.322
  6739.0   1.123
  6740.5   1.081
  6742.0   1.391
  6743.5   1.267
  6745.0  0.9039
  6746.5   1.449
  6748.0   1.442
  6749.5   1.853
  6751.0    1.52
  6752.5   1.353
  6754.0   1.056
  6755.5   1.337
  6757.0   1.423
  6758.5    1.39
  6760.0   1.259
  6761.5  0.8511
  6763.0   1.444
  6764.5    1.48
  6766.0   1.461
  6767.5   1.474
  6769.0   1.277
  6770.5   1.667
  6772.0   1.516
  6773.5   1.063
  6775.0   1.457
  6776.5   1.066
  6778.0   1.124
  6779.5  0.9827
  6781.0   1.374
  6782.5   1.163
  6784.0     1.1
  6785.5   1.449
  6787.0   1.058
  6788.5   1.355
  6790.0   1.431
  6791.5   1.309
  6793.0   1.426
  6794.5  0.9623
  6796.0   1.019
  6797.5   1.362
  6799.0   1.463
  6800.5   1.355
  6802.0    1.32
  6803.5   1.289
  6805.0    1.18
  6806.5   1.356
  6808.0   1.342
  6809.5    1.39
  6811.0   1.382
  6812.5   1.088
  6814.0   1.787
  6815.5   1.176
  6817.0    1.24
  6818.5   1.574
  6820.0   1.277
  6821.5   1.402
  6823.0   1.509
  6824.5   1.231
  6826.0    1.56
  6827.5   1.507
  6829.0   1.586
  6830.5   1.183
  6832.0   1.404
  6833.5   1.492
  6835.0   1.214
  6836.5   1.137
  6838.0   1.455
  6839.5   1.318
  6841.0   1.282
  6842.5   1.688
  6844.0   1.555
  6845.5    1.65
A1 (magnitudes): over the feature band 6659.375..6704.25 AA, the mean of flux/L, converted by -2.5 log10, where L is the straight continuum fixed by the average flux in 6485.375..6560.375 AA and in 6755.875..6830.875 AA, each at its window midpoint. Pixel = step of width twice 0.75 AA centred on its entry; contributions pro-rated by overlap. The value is 0.08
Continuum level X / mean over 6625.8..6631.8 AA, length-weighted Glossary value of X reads 1.36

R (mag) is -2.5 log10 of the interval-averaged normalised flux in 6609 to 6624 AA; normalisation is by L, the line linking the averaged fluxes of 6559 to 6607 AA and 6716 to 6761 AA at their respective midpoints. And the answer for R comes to 0.38 mag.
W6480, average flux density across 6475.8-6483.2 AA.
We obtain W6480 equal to 1.37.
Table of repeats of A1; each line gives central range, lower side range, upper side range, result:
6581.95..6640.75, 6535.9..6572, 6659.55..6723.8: 0.32 mag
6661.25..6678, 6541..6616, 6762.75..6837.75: 0.31 mag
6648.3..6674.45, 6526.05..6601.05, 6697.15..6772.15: 0.28 mag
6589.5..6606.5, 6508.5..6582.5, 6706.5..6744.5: 0.42 mag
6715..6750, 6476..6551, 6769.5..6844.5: -0.13 mag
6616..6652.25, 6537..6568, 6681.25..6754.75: 0.43 mag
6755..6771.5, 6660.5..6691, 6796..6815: -0.03 mag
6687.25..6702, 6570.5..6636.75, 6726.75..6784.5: 0.22 mag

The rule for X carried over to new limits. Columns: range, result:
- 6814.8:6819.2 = 1.33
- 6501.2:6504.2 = 1.16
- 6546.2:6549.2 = 2.21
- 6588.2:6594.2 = 1.37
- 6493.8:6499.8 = 1.25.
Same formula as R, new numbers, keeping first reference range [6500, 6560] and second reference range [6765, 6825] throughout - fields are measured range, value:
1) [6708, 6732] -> -0.16 mag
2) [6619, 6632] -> 0.01 mag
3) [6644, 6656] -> 0.05 mag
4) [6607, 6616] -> 0.17 mag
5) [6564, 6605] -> -0.24 mag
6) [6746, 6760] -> -0.06 mag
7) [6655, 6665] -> 0.12 mag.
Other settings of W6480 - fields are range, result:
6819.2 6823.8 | 1.4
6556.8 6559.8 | 3.1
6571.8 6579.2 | 1.68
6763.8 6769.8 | 1.42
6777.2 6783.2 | 1.16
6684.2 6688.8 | 1.31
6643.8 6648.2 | 1.29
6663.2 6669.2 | 1.28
